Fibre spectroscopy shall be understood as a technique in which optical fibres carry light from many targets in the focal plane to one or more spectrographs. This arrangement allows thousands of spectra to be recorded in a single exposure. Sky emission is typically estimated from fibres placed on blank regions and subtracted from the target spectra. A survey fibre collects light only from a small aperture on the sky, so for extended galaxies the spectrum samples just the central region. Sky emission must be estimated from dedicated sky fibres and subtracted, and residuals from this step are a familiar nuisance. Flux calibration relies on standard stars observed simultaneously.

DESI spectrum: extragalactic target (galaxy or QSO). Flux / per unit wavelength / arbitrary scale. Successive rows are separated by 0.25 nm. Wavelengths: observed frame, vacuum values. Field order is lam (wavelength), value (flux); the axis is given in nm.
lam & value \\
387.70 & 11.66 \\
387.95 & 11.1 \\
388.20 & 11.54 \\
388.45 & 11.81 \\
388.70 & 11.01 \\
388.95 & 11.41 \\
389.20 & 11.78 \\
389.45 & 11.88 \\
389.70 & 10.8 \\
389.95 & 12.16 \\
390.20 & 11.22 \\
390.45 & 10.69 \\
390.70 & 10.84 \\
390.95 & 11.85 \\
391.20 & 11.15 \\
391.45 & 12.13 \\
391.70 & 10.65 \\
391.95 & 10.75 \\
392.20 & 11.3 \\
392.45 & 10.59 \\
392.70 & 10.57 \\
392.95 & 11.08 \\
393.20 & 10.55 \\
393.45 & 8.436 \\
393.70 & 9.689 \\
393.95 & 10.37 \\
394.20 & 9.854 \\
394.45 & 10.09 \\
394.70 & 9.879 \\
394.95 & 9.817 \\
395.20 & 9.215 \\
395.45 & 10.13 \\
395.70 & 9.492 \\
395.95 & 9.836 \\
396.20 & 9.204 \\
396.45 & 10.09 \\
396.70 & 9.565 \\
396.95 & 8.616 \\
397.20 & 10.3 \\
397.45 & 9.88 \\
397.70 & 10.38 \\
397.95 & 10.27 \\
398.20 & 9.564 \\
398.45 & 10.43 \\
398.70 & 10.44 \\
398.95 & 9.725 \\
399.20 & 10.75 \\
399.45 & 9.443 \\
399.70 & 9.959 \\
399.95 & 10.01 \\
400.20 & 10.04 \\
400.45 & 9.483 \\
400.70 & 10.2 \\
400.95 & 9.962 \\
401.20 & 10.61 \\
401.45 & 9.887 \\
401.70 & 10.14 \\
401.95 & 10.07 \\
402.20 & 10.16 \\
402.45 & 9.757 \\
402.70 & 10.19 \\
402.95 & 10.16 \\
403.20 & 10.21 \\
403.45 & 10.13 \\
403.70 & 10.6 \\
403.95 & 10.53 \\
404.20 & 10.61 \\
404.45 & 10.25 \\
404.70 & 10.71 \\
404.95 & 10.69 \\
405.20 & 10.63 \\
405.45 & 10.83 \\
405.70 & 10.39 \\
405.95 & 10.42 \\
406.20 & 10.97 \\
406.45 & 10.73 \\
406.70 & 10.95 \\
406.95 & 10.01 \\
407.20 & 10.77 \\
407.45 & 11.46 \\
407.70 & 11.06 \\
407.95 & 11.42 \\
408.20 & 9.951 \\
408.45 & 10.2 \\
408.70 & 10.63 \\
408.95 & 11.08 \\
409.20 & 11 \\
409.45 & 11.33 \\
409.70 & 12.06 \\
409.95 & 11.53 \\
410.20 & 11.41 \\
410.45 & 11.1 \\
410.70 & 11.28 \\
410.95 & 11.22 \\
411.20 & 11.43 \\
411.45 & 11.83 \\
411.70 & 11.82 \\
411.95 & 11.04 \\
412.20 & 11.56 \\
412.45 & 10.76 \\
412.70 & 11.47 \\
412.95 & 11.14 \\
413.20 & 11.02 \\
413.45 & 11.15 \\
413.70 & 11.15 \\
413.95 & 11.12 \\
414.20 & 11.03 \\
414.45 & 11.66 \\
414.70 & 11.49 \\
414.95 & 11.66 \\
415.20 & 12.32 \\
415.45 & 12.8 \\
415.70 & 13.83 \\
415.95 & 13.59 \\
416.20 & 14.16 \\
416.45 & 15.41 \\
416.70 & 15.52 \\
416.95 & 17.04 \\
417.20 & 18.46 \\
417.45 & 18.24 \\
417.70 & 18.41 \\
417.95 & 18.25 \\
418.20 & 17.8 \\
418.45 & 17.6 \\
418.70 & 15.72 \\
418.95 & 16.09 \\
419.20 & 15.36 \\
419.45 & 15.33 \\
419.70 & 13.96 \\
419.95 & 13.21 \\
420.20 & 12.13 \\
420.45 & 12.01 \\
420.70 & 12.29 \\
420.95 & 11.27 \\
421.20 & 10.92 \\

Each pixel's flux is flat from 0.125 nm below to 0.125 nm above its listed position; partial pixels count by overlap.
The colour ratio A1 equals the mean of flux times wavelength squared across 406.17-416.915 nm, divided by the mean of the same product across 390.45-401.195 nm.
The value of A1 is 1.2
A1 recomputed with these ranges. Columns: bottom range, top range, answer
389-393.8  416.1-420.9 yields 1.62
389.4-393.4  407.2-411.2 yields 1.10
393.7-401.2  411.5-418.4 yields 1.49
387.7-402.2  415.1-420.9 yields 1.63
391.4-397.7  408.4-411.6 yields 1.21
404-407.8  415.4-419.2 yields 1.61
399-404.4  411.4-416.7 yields 1.27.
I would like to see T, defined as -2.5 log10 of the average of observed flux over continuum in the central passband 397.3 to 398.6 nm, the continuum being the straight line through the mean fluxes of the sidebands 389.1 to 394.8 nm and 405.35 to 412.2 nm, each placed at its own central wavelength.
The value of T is 0.08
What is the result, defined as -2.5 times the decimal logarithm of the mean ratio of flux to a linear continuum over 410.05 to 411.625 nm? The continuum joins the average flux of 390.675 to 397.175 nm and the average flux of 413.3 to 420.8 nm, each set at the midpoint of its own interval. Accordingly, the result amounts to 0.16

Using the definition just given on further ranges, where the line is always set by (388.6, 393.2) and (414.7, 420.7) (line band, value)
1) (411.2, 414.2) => 0.259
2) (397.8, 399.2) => 0.207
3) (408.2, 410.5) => 0.241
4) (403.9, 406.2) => 0.241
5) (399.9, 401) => 0.255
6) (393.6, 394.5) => 0.166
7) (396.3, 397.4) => 0.241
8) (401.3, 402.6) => 0.264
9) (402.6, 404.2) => 0.249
